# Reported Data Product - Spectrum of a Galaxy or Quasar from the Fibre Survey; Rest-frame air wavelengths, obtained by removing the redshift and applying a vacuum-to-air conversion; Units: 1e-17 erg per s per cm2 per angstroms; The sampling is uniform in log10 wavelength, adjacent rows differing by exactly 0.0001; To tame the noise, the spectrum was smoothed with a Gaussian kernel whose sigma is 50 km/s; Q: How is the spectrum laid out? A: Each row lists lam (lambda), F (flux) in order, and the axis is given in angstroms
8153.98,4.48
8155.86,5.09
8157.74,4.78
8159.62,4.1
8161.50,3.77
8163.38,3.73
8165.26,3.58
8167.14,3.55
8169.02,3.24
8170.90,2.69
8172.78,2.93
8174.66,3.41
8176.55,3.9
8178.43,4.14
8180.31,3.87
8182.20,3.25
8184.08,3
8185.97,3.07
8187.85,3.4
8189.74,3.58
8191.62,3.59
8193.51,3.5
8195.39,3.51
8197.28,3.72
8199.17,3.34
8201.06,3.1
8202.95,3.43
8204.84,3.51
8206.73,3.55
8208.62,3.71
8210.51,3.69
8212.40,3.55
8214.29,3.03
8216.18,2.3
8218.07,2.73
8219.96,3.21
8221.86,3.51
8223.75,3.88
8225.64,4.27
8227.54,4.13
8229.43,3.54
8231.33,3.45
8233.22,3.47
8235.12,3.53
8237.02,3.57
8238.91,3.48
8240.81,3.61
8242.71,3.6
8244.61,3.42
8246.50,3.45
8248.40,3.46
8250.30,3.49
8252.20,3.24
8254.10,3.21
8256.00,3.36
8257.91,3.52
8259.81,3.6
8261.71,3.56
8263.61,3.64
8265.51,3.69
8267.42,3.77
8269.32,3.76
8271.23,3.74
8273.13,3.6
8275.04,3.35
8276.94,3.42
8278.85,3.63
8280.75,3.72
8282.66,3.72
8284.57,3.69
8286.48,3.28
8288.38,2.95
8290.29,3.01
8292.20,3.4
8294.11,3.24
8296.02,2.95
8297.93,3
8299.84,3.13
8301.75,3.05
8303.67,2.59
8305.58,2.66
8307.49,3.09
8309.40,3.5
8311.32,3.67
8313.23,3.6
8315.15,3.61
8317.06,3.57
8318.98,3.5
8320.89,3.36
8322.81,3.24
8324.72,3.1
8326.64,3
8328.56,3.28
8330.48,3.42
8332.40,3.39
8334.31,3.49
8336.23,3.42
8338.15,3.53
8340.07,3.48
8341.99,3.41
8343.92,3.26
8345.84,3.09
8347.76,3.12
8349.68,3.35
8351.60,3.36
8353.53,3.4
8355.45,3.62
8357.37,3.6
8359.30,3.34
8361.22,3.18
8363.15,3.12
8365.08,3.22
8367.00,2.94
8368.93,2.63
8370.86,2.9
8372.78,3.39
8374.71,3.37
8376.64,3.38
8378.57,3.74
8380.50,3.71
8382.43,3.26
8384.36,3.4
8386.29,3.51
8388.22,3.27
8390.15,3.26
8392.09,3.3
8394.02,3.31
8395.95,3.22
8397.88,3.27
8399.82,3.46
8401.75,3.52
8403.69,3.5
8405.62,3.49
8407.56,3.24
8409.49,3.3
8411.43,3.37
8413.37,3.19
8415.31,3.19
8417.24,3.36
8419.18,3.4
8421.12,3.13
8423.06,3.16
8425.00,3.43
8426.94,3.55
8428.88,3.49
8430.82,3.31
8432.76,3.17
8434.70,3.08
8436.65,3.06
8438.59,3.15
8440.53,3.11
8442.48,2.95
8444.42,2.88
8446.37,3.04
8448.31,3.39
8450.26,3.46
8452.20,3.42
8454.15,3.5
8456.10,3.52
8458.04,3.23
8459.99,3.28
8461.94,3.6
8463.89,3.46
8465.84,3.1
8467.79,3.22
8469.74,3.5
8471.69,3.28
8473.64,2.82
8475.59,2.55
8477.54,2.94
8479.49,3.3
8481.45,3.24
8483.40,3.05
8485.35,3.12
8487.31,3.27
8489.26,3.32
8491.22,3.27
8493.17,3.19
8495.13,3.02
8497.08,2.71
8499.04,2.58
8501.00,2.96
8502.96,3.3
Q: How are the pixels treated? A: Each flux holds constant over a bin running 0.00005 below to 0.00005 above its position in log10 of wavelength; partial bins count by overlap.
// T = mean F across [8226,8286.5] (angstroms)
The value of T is 3.56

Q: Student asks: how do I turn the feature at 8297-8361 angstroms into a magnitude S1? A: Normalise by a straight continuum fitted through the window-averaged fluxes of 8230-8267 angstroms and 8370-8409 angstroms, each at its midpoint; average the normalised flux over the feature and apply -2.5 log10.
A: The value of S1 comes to 0.038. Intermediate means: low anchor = 3.5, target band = 3.31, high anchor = 3.38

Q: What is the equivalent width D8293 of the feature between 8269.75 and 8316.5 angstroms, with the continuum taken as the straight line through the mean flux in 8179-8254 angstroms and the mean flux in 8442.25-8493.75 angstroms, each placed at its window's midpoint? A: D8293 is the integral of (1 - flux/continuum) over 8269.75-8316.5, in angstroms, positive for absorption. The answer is 0.9 angstroms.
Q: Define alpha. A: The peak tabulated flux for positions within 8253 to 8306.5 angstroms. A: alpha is 3.77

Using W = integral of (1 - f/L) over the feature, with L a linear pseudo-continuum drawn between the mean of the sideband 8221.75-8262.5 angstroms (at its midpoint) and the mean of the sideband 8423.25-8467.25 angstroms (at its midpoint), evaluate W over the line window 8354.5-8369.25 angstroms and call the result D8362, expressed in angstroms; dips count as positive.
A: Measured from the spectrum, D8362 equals 0.7 angstroms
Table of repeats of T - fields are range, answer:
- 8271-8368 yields 3.32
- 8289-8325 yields 3.22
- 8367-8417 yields 3.32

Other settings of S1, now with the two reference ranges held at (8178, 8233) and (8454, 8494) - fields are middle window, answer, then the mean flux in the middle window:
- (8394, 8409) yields -0.030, 3.38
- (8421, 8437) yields -0.006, 3.28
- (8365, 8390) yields 0.006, 3.29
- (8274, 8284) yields -0.055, 3.57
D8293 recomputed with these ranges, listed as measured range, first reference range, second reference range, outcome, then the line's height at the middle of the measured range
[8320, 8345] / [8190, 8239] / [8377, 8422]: 0.5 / 3.41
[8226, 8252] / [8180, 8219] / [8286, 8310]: -2.7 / 3.23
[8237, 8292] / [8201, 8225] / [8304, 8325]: -2.6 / 3.34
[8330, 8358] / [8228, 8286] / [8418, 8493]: 0.1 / 3.41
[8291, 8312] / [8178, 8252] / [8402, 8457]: 1.8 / 3.4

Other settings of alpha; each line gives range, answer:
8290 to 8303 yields 3.4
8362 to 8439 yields 3.74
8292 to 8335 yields 3.67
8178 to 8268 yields 4.27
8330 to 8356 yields 3.62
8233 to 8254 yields 3.61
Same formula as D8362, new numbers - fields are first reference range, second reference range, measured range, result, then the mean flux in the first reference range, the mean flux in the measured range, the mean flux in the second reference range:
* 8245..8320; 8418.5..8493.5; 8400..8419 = -0.5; 3.4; 3.36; 3.23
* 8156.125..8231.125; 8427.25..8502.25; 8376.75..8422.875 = -1.5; 3.52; 3.36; 3.18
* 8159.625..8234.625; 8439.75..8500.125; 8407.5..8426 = -0.3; 3.47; 3.28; 3.17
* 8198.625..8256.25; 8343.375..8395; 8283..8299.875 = 0.9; 3.45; 3.21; 3.3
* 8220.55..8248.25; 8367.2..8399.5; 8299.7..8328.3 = 1.7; 3.63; 3.25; 3.3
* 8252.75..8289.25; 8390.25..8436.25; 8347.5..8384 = 1.0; 3.54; 3.3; 3.32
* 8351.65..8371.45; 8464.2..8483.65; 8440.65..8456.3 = -0.6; 3.21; 3.25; 3.11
